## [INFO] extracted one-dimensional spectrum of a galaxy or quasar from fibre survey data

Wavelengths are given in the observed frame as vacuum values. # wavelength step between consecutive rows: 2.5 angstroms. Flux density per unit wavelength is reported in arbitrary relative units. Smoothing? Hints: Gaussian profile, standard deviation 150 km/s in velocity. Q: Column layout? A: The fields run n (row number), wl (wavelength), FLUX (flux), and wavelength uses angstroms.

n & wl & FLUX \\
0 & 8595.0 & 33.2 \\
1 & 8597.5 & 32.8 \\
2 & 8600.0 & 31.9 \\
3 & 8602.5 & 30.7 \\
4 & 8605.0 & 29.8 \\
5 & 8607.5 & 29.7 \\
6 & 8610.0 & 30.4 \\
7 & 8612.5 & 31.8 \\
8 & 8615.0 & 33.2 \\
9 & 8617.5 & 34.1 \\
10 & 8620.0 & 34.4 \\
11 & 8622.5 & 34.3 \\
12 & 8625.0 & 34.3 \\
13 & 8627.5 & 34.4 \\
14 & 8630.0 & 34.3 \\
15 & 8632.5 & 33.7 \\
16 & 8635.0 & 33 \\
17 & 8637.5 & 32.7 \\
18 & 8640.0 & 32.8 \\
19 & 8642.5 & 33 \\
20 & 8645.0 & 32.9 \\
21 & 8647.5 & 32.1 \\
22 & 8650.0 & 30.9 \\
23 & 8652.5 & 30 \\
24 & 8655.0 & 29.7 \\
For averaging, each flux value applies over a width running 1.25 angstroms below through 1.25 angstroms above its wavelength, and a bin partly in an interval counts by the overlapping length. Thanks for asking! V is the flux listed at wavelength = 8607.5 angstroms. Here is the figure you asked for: 29.7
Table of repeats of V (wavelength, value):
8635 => 33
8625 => 34.3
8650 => 30.9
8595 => 33.2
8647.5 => 32.1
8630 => 34.3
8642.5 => 33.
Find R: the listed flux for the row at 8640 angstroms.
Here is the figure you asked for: 32.8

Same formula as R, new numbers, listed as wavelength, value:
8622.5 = 34.3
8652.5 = 30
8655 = 29.7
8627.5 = 34.4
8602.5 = 30.7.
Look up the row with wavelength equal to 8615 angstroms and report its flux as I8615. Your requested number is 33.2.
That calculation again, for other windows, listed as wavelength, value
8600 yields 31.9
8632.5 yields 33.7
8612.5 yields 31.8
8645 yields 32.9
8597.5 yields 32.8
